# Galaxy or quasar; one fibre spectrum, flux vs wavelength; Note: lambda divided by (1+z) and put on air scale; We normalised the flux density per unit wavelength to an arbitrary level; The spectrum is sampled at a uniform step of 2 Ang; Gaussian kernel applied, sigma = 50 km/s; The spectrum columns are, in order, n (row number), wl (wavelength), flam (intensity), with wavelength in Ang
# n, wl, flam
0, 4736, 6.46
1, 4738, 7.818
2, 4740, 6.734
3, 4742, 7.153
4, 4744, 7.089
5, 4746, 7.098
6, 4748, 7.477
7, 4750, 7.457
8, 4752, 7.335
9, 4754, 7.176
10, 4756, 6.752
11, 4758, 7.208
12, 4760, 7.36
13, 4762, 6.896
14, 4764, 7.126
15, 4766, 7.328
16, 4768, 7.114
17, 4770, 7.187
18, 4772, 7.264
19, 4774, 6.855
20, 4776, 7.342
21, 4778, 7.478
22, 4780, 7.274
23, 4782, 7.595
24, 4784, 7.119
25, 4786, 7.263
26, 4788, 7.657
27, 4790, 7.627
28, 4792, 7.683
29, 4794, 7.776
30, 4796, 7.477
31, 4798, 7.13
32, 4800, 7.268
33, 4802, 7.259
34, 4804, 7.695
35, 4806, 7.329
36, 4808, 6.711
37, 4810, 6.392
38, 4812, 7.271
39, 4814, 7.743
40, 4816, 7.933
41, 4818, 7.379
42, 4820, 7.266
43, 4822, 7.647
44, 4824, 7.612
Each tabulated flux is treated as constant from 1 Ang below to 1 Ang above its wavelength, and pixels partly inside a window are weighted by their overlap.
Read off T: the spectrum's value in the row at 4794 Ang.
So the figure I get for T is 7.776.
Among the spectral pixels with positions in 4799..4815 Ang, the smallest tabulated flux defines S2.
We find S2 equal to 6.392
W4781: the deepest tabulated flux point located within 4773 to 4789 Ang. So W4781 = 6.855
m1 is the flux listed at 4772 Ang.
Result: 7.264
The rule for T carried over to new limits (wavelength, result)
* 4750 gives 7.457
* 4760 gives 7.36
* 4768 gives 7.114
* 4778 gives 7.478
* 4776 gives 7.342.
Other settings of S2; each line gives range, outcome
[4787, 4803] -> 7.13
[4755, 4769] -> 6.752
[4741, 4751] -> 7.089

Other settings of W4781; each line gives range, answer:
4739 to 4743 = 6.734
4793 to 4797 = 7.477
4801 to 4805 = 7.259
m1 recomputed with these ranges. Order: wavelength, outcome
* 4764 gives 7.126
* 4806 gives 7.329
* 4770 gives 7.187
